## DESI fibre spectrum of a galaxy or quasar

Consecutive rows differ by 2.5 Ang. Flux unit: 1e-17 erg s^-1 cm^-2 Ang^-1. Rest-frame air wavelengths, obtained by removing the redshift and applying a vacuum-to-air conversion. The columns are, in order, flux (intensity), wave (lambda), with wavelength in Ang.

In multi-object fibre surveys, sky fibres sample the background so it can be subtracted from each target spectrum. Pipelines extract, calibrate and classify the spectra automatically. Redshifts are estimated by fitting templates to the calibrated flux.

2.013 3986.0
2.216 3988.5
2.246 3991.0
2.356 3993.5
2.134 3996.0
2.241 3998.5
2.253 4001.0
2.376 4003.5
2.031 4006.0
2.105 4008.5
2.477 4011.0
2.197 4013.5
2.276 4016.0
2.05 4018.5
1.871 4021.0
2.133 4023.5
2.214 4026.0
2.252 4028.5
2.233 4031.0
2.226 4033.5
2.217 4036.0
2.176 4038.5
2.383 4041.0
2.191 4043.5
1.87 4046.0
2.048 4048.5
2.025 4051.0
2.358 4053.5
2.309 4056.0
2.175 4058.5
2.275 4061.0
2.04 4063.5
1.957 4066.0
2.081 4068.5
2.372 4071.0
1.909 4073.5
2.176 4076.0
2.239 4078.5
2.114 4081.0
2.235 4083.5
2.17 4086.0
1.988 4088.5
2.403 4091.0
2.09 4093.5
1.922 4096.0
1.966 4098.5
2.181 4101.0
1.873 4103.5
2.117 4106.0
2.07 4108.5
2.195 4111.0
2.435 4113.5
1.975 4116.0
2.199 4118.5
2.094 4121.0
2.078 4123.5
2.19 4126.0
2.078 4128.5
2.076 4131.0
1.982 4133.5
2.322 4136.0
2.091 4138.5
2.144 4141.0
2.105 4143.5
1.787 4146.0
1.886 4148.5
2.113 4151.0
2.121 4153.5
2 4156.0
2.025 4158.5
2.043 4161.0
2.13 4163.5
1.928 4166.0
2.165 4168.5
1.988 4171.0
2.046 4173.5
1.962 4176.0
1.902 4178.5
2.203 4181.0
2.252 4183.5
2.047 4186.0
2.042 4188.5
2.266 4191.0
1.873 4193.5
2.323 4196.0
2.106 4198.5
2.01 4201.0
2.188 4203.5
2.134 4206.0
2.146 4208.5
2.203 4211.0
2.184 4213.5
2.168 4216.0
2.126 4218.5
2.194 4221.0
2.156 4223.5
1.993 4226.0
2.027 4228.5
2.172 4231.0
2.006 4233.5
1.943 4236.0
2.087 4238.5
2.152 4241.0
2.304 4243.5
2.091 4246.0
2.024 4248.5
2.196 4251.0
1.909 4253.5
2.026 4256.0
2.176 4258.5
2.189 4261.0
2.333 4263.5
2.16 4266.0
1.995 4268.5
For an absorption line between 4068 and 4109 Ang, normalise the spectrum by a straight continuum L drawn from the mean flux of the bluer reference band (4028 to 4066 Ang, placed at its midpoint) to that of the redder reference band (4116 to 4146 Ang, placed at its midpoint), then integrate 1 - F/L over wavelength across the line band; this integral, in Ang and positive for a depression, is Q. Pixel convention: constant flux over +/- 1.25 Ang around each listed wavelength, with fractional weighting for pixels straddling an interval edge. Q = 0.5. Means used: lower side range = 2.18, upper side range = 2.1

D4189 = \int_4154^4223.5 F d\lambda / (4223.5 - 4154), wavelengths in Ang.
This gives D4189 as 2.1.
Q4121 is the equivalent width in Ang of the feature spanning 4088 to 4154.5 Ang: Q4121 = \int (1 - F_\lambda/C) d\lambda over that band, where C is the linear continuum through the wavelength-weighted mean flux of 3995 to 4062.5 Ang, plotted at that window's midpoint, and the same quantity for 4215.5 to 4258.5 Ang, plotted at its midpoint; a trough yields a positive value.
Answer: 1.7 Ang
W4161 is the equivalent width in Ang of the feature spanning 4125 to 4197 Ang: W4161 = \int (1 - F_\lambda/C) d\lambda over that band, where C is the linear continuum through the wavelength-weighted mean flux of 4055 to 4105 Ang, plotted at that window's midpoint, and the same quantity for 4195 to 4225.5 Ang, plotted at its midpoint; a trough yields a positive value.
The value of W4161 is 2.4 Ang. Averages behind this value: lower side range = 2.12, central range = 2.07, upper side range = 2.16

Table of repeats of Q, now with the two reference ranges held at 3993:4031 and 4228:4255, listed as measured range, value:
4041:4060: 0.2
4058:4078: 0.4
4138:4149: 0.7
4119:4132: 0.2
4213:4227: -0.3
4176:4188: 0.2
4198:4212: -0.2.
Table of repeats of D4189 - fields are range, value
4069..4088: 2.16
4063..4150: 2.1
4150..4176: 2.05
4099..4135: 2.11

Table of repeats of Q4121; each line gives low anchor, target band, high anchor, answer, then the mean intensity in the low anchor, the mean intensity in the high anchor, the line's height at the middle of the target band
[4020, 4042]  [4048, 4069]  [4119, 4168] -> 0.1 Ang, 2.19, 2.07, 2.16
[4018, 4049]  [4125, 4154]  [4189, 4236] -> 0.8 Ang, 2.15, 2.12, 2.13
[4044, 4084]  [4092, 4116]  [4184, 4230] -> 0.5 Ang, 2.14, 2.12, 2.13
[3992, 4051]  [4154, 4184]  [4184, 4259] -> 1.1 Ang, 2.18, 2.11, 2.13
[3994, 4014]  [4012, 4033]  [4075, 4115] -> 0.5 Ang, 2.23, 2.13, 2.21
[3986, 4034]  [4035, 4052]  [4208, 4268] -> 0.4 Ang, 2.2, 2.12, 2.19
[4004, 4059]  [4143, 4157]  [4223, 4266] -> 0.9 Ang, 2.18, 2.11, 2.14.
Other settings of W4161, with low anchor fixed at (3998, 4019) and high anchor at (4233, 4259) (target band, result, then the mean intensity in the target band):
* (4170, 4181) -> 0.65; 2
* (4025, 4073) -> 0.63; 2.17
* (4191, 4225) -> -0.60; 2.14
